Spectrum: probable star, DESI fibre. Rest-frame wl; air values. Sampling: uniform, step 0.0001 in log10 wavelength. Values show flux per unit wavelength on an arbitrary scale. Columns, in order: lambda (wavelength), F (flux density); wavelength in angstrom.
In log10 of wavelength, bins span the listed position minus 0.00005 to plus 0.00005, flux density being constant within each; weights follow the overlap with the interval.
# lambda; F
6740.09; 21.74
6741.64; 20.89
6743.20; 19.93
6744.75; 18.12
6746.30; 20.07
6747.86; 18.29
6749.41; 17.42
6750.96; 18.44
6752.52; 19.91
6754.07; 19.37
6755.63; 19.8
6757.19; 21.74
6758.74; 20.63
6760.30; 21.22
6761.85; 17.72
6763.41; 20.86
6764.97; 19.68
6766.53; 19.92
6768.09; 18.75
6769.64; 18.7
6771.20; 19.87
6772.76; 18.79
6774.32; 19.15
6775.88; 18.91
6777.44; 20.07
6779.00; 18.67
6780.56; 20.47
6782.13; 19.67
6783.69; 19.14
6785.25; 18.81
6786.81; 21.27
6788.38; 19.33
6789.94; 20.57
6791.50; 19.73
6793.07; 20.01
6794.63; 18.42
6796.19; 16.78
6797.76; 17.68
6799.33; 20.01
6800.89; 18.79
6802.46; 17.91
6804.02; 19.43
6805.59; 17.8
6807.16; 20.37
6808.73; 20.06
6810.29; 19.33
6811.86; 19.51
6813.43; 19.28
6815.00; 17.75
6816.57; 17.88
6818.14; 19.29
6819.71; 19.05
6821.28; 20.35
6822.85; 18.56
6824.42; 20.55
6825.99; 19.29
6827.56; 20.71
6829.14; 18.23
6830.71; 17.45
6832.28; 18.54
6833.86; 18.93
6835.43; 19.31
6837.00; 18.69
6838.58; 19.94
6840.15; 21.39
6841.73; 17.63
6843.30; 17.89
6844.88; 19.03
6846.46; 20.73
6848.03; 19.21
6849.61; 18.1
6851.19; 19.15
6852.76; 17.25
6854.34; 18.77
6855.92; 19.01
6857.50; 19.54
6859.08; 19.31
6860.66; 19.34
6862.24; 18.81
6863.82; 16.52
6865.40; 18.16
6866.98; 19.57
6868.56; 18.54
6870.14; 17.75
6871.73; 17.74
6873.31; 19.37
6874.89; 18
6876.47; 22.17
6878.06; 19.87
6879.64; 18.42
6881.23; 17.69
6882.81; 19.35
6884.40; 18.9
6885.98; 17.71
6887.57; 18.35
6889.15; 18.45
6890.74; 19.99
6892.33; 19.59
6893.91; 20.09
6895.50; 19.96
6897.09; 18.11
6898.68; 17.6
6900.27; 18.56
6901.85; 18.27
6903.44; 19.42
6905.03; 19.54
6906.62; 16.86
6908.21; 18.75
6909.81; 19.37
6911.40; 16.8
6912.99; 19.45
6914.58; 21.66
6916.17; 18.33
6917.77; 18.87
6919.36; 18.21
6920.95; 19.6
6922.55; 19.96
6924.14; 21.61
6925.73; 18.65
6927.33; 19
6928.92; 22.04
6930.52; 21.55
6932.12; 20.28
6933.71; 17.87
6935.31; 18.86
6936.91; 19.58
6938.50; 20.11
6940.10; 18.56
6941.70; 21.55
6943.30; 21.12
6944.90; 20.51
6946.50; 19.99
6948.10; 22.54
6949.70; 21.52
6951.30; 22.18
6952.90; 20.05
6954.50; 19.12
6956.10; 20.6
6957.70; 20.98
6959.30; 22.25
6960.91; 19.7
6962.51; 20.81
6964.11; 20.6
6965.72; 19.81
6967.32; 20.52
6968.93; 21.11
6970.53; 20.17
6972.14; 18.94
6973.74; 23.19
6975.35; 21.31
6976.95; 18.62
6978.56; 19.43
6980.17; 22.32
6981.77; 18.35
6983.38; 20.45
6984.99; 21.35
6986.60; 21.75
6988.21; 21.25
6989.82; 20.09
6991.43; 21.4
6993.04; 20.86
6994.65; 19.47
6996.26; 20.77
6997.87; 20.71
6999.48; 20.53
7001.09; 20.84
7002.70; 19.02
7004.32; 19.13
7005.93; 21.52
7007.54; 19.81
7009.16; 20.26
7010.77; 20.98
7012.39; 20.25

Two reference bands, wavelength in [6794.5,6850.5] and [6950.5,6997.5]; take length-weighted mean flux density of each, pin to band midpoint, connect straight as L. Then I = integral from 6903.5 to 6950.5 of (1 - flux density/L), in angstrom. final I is 0.9 angstrom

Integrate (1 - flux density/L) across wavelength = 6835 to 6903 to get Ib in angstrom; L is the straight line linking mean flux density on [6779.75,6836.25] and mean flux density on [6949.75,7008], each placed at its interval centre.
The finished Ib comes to 2.7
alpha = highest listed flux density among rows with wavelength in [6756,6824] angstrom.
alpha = 21.74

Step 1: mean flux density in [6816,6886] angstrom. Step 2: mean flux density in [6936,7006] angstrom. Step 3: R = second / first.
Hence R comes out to 1.08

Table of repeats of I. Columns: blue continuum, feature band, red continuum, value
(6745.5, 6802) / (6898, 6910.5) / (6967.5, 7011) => 0.9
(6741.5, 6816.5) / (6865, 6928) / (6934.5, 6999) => 3.6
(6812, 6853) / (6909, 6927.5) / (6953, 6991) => 0.6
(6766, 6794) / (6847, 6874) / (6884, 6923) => 0.7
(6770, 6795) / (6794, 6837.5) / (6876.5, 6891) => 0.9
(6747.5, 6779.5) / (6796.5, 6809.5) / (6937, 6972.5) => 0.5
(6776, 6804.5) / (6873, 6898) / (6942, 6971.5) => 1.2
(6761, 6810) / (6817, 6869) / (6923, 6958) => 1.8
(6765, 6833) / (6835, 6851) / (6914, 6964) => 0.3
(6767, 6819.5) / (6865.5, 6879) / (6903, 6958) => 0.3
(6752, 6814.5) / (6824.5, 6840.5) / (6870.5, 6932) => 0.1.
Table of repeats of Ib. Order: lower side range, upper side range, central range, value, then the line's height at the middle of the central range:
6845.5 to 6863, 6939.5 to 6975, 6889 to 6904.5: 0.54 angstrom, 19.7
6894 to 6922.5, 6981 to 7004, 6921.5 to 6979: -2.24 angstrom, 19.6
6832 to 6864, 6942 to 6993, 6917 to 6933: 0.10 angstrom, 20.1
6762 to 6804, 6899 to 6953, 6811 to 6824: 0.26 angstrom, 19.4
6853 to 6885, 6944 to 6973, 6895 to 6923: 1.15 angstrom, 19.6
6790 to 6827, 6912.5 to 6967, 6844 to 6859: 0.36 angstrom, 19.5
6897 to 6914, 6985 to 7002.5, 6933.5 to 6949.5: -0.66 angstrom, 19.4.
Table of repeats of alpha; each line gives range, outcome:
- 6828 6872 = 21.39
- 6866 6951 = 22.54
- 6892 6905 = 20.09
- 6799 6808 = 20.37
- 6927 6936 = 22.04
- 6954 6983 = 23.19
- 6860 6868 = 19.57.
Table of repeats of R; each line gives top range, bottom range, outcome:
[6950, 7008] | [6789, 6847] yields 1.08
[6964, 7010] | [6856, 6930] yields 1.08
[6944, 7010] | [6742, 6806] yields 1.06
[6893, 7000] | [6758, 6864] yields 1.05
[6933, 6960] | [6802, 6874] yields 1.08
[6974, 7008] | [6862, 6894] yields 1.09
